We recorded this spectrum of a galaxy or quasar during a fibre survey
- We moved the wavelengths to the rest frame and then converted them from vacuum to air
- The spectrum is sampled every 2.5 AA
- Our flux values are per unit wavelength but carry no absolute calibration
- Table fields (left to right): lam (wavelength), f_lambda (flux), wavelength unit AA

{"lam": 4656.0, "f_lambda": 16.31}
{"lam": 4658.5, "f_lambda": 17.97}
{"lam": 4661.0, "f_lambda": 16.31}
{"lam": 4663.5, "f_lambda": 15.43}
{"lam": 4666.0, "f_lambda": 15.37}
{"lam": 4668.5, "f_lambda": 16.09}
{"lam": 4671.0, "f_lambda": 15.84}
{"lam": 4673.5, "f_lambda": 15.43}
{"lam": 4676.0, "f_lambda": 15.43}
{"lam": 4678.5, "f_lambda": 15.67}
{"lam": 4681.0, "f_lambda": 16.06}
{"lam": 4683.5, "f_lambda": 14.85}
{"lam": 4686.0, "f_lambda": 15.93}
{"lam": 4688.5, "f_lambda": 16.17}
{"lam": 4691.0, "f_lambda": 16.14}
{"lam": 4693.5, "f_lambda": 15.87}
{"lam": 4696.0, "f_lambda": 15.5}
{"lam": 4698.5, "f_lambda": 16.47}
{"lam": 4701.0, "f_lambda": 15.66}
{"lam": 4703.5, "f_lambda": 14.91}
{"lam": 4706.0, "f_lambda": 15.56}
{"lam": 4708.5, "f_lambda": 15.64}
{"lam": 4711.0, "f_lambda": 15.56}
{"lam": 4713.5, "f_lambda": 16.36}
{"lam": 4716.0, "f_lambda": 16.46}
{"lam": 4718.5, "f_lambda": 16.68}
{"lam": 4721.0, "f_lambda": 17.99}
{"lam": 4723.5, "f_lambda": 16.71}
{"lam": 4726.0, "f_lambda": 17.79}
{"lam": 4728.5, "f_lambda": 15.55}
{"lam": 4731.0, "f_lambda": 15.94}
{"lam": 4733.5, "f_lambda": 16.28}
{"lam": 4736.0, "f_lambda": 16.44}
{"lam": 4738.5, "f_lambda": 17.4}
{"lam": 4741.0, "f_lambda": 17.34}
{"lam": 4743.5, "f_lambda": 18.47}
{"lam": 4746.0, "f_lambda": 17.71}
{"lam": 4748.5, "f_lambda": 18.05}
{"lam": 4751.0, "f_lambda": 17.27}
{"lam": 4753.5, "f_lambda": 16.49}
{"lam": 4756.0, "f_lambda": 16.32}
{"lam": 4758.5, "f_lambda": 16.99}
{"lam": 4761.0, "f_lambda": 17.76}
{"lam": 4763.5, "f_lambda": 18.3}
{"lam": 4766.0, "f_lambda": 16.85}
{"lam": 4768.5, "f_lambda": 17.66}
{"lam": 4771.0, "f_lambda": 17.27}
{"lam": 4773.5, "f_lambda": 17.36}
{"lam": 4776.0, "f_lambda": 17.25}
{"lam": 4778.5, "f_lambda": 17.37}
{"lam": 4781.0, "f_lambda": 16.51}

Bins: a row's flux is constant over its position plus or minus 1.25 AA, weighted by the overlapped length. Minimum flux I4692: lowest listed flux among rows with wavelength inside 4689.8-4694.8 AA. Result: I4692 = 15.87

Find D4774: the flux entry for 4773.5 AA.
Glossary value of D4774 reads 17.36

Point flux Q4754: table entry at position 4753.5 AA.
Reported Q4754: 16.49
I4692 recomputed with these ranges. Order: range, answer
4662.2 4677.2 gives 15.37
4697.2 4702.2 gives 15.66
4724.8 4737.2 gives 15.55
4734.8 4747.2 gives 16.44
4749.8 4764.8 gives 16.32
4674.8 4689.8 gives 14.85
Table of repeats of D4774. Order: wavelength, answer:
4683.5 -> 14.85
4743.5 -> 18.47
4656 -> 16.31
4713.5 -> 16.36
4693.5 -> 15.87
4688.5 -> 16.17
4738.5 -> 17.4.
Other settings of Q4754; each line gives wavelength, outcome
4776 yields 17.25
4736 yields 16.44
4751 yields 17.27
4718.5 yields 16.68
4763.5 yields 18.3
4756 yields 16.32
